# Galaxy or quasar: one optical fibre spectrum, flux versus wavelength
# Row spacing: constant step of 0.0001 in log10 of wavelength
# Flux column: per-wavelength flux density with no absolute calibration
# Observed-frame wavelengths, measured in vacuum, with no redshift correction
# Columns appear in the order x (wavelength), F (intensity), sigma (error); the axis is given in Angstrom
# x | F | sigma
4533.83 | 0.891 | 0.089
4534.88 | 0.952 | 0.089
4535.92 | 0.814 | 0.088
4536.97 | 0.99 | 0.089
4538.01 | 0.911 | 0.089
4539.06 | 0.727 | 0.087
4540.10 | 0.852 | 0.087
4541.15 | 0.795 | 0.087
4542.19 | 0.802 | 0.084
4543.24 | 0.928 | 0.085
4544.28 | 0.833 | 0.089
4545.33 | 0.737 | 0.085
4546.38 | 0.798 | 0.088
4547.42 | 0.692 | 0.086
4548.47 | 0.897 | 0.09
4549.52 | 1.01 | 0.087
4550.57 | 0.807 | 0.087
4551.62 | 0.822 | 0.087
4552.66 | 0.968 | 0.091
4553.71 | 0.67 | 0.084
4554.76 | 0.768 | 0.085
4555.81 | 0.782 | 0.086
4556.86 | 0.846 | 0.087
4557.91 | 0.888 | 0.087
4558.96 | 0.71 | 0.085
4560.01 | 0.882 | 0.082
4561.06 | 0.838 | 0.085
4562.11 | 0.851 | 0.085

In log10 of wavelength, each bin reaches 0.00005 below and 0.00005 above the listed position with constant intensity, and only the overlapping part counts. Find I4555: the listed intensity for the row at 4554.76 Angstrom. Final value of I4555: 0.768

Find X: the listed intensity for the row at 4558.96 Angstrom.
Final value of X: 0.71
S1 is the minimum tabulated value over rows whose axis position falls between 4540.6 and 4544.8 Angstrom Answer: 0.795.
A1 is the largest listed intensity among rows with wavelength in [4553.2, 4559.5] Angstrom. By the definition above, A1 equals 0.888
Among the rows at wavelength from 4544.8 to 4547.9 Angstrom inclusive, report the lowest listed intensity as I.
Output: 0.692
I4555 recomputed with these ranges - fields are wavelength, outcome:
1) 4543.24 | 0.928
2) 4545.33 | 0.737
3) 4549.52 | 1.01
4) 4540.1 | 0.852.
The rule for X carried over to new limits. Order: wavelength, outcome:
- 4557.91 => 0.888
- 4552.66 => 0.968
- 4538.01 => 0.911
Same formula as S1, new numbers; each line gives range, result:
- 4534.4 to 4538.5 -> 0.814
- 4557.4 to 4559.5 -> 0.71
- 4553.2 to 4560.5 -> 0.67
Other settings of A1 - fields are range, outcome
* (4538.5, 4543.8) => 0.928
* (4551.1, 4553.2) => 0.968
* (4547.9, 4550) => 1.01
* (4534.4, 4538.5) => 0.99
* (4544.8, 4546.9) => 0.798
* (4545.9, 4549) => 0.897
